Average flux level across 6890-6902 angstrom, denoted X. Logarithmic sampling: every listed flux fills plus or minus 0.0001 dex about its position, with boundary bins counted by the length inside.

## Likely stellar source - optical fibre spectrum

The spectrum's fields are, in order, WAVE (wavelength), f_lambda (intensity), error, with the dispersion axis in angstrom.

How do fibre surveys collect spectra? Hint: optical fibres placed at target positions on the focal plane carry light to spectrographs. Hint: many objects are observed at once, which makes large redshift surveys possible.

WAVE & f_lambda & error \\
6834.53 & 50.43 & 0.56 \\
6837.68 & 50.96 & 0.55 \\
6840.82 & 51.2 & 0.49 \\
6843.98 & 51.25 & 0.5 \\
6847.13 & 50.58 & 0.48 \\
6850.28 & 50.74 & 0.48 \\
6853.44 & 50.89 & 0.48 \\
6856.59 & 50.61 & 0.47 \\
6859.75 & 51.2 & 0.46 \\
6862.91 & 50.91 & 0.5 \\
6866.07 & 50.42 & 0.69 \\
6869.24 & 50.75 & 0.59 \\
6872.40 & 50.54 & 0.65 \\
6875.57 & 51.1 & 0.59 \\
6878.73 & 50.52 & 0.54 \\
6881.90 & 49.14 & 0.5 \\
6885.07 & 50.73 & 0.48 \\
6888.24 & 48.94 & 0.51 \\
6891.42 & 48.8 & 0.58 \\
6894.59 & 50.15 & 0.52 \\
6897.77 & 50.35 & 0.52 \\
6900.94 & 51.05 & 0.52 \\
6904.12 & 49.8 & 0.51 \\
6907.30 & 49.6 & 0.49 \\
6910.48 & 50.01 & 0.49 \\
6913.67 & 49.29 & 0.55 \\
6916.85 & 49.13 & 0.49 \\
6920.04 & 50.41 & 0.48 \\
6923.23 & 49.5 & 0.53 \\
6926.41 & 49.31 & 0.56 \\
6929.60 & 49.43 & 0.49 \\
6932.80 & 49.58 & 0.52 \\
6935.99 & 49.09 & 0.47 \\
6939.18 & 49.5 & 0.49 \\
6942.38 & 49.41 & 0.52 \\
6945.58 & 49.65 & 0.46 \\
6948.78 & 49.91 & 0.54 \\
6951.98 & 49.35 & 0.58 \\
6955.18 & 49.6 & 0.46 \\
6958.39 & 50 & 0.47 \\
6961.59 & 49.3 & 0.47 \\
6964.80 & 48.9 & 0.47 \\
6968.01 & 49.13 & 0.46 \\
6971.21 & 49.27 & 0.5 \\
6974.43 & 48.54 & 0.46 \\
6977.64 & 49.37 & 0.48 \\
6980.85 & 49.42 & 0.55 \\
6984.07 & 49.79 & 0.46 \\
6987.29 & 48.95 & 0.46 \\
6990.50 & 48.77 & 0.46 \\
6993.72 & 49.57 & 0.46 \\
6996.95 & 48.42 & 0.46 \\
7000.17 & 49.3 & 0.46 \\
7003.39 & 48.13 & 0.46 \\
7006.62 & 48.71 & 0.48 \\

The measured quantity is 50.1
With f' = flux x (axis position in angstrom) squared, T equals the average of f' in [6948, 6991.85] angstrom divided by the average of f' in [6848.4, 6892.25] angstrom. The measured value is 1.01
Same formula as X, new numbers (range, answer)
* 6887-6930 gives 49.7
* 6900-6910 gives 50.1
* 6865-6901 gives 50.2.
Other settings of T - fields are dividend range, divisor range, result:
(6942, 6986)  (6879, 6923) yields 1.01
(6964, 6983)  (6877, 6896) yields 1.01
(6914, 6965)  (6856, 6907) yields 1.00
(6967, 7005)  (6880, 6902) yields 1.01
